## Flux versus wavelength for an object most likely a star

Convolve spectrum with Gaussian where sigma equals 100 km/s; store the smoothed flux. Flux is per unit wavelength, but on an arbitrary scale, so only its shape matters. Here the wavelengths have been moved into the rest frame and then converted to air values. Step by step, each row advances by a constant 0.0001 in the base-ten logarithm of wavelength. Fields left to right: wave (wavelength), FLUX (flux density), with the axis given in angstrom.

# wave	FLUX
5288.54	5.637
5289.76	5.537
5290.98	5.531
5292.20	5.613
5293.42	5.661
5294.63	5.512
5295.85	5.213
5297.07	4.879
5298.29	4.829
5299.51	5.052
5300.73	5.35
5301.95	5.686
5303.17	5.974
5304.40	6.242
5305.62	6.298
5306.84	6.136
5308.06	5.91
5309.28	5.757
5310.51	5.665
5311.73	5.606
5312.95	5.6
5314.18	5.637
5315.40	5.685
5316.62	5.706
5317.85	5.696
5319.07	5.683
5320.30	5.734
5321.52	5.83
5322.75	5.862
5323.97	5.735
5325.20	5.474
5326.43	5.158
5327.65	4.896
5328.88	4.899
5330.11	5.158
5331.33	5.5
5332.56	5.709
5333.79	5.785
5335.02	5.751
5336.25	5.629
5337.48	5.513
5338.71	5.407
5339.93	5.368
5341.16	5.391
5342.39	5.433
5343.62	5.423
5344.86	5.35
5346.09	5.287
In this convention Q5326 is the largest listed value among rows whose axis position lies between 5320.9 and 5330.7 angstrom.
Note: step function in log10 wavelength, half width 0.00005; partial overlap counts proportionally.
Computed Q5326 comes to 5.862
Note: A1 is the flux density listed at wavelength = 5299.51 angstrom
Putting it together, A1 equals 5.052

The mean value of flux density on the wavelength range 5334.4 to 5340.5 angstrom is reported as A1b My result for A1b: 5.54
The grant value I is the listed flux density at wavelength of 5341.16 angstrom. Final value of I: 5.391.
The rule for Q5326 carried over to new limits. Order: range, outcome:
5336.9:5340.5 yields 5.513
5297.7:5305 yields 6.242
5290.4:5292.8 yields 5.613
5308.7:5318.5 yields 5.757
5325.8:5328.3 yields 5.158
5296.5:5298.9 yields 4.879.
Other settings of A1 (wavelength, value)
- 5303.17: 5.974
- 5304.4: 6.242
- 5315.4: 5.685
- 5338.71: 5.407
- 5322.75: 5.862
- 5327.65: 4.896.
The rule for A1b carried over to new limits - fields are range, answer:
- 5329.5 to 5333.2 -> 5.46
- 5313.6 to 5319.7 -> 5.68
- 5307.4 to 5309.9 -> 5.83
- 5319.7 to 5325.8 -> 5.73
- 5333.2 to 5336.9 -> 5.71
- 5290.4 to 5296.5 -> 5.51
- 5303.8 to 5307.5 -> 6.23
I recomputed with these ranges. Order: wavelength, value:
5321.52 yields 5.83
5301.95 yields 5.686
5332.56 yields 5.709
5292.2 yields 5.613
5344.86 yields 5.35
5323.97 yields 5.735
